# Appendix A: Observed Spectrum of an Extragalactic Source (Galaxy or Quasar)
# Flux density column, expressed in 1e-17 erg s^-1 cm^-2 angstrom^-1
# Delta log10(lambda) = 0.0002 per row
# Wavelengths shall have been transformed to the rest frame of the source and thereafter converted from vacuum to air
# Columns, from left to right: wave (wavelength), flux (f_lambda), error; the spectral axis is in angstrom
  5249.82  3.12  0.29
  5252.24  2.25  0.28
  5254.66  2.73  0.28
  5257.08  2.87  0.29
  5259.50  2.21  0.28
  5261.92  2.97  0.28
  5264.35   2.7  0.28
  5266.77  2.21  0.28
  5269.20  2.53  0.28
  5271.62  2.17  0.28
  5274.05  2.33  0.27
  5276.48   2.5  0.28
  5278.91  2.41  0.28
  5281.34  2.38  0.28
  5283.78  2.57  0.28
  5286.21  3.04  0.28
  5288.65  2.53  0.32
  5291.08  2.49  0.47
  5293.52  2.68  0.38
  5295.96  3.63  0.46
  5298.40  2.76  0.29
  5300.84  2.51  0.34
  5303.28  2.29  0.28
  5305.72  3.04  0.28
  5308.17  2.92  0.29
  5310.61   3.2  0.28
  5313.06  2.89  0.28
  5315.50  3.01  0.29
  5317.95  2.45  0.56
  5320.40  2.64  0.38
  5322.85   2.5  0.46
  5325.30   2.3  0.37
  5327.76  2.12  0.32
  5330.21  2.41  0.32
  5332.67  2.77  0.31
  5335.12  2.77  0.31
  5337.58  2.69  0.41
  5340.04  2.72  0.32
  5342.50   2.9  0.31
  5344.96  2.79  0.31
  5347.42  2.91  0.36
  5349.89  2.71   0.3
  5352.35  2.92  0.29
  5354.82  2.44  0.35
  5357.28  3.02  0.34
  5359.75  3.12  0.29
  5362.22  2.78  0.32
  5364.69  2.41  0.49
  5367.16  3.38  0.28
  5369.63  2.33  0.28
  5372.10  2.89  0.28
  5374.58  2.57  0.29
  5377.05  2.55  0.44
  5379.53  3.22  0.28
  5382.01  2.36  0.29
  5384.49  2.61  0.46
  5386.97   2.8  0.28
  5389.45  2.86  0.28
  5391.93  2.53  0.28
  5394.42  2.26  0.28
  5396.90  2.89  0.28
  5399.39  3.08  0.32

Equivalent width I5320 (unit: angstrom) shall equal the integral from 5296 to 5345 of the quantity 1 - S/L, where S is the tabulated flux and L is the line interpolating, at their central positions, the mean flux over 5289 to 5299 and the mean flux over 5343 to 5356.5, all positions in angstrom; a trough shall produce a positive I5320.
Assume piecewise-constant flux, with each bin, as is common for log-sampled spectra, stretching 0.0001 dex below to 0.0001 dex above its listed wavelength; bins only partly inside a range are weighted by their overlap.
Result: 2.0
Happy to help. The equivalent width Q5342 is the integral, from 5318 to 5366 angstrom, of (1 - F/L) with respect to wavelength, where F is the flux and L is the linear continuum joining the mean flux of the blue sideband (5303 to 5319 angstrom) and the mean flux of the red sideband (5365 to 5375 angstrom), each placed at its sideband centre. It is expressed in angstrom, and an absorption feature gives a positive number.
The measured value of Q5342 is 2.4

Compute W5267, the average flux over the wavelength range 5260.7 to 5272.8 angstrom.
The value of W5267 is 2.52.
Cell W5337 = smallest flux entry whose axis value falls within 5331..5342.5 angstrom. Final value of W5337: 2.69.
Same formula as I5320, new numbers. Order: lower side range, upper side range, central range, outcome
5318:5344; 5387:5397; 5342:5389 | -3.0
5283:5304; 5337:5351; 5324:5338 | 1.4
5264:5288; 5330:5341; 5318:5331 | 1.2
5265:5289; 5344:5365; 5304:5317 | -1.8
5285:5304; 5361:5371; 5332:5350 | -0.3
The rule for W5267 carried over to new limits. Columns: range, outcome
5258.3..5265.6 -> 2.63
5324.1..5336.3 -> 2.47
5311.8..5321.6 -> 2.75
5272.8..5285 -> 2.44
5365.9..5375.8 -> 2.79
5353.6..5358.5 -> 2.73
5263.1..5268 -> 2.46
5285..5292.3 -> 2.69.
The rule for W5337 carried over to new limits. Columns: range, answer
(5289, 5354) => 2.12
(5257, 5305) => 2.17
